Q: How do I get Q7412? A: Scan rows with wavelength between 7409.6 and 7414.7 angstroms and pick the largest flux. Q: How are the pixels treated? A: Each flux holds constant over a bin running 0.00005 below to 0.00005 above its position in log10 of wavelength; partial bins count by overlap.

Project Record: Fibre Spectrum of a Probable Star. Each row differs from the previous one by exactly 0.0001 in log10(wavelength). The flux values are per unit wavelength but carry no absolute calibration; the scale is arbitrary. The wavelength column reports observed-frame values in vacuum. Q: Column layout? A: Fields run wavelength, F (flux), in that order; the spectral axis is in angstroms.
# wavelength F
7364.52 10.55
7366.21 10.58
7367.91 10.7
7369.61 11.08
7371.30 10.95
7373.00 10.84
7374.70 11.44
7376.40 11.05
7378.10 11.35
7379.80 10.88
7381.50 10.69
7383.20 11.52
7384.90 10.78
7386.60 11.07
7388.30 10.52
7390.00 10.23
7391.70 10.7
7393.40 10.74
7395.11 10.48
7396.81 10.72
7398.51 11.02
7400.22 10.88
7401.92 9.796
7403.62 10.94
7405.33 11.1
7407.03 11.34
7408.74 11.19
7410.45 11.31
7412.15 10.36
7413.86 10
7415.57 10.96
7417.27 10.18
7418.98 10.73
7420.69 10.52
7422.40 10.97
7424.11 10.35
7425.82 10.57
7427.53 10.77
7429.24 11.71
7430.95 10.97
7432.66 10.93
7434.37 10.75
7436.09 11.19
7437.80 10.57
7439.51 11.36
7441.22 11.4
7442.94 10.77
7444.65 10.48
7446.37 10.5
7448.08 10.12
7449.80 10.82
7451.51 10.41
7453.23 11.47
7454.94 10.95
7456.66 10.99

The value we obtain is 11.31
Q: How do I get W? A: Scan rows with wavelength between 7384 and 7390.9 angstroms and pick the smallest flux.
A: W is 10.23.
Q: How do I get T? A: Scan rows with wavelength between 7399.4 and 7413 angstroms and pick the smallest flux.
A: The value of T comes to 9.796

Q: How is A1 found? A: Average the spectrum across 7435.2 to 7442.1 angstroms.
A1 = 11.1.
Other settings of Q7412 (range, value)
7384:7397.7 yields 11.07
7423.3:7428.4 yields 10.77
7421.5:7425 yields 10.97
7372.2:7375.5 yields 11.44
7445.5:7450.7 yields 10.82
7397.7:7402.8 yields 11.02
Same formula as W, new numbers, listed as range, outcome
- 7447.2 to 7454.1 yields 10.12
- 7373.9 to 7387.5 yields 10.69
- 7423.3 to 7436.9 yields 10.35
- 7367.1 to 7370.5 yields 10.7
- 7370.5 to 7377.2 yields 10.84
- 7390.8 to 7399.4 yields 10.48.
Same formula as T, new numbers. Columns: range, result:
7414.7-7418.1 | 10.18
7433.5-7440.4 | 10.57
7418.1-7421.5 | 10.52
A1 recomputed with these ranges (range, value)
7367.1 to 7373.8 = 10.9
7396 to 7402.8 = 10.6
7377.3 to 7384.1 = 11.1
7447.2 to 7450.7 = 10.5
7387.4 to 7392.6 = 10.5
